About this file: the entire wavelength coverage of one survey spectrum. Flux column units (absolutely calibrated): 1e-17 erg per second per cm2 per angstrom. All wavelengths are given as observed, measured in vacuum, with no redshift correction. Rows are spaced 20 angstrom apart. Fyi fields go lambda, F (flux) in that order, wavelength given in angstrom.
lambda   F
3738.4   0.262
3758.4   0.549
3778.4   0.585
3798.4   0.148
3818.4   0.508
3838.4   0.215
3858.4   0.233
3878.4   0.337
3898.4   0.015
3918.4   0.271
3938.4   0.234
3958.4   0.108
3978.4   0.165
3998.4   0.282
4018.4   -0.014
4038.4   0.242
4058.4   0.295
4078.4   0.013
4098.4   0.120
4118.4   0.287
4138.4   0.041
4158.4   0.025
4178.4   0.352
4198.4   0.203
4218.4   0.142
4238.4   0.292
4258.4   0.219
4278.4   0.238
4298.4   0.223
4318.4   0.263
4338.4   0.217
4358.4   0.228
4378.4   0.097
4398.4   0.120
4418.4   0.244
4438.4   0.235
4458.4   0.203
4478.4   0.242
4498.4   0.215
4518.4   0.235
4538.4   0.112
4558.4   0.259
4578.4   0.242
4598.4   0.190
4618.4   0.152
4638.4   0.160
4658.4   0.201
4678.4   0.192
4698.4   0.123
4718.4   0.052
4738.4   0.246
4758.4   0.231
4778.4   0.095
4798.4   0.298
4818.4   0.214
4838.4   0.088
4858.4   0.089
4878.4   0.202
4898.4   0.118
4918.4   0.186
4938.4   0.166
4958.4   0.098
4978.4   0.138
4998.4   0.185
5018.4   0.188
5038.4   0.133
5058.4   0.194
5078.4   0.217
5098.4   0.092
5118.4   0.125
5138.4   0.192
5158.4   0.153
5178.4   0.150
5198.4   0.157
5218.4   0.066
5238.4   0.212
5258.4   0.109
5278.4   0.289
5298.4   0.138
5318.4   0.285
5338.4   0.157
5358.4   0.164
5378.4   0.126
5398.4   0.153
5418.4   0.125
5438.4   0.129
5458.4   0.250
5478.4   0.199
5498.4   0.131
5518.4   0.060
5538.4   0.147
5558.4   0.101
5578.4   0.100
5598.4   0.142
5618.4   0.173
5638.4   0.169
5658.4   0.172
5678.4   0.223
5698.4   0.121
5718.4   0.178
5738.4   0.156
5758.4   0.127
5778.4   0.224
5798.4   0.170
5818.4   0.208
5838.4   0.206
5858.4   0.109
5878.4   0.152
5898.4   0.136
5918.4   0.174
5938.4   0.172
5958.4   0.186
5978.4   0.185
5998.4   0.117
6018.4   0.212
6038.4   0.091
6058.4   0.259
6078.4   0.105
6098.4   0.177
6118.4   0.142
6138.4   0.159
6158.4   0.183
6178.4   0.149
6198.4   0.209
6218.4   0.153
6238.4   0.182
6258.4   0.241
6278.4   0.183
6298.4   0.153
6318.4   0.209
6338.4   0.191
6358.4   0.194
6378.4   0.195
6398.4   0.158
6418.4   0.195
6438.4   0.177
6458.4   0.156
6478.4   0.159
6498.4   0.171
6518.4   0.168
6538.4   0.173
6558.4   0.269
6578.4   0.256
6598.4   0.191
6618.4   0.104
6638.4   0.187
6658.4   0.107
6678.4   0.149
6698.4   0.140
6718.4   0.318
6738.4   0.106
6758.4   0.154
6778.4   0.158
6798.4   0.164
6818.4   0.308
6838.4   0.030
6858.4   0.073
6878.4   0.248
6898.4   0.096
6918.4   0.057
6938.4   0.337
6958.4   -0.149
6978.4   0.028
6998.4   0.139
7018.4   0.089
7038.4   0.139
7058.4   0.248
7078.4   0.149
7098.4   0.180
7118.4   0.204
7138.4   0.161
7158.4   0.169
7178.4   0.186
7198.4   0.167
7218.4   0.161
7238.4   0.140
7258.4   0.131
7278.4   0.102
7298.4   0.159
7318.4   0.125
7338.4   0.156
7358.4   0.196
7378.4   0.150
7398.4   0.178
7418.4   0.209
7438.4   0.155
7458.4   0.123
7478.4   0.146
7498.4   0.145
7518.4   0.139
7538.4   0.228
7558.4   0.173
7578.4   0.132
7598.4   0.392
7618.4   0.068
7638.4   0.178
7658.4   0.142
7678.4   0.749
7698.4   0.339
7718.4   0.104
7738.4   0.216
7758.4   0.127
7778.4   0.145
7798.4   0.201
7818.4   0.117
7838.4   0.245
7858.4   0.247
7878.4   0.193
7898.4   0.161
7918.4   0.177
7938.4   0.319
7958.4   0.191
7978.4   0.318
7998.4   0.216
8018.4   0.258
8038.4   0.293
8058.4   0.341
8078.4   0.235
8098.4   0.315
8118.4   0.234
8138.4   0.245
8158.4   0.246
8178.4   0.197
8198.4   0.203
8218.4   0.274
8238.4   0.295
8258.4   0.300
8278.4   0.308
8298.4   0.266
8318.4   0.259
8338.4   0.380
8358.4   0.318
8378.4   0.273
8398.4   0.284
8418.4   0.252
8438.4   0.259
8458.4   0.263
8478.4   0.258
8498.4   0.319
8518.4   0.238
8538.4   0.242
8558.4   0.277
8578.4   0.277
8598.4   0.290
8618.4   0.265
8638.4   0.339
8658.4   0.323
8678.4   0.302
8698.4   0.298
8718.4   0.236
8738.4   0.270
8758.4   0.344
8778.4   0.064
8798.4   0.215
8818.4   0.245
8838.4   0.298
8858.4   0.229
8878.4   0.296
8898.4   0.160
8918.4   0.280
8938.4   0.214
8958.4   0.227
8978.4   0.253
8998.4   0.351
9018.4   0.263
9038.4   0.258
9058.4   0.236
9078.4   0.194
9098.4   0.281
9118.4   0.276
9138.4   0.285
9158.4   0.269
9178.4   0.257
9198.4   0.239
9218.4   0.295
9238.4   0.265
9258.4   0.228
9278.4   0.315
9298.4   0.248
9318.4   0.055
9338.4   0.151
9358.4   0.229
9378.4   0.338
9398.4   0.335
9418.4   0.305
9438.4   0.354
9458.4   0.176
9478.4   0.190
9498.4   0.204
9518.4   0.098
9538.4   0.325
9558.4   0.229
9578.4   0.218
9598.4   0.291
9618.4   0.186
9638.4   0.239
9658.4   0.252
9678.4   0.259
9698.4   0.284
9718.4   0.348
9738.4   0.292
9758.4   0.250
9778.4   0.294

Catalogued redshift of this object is 1.06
